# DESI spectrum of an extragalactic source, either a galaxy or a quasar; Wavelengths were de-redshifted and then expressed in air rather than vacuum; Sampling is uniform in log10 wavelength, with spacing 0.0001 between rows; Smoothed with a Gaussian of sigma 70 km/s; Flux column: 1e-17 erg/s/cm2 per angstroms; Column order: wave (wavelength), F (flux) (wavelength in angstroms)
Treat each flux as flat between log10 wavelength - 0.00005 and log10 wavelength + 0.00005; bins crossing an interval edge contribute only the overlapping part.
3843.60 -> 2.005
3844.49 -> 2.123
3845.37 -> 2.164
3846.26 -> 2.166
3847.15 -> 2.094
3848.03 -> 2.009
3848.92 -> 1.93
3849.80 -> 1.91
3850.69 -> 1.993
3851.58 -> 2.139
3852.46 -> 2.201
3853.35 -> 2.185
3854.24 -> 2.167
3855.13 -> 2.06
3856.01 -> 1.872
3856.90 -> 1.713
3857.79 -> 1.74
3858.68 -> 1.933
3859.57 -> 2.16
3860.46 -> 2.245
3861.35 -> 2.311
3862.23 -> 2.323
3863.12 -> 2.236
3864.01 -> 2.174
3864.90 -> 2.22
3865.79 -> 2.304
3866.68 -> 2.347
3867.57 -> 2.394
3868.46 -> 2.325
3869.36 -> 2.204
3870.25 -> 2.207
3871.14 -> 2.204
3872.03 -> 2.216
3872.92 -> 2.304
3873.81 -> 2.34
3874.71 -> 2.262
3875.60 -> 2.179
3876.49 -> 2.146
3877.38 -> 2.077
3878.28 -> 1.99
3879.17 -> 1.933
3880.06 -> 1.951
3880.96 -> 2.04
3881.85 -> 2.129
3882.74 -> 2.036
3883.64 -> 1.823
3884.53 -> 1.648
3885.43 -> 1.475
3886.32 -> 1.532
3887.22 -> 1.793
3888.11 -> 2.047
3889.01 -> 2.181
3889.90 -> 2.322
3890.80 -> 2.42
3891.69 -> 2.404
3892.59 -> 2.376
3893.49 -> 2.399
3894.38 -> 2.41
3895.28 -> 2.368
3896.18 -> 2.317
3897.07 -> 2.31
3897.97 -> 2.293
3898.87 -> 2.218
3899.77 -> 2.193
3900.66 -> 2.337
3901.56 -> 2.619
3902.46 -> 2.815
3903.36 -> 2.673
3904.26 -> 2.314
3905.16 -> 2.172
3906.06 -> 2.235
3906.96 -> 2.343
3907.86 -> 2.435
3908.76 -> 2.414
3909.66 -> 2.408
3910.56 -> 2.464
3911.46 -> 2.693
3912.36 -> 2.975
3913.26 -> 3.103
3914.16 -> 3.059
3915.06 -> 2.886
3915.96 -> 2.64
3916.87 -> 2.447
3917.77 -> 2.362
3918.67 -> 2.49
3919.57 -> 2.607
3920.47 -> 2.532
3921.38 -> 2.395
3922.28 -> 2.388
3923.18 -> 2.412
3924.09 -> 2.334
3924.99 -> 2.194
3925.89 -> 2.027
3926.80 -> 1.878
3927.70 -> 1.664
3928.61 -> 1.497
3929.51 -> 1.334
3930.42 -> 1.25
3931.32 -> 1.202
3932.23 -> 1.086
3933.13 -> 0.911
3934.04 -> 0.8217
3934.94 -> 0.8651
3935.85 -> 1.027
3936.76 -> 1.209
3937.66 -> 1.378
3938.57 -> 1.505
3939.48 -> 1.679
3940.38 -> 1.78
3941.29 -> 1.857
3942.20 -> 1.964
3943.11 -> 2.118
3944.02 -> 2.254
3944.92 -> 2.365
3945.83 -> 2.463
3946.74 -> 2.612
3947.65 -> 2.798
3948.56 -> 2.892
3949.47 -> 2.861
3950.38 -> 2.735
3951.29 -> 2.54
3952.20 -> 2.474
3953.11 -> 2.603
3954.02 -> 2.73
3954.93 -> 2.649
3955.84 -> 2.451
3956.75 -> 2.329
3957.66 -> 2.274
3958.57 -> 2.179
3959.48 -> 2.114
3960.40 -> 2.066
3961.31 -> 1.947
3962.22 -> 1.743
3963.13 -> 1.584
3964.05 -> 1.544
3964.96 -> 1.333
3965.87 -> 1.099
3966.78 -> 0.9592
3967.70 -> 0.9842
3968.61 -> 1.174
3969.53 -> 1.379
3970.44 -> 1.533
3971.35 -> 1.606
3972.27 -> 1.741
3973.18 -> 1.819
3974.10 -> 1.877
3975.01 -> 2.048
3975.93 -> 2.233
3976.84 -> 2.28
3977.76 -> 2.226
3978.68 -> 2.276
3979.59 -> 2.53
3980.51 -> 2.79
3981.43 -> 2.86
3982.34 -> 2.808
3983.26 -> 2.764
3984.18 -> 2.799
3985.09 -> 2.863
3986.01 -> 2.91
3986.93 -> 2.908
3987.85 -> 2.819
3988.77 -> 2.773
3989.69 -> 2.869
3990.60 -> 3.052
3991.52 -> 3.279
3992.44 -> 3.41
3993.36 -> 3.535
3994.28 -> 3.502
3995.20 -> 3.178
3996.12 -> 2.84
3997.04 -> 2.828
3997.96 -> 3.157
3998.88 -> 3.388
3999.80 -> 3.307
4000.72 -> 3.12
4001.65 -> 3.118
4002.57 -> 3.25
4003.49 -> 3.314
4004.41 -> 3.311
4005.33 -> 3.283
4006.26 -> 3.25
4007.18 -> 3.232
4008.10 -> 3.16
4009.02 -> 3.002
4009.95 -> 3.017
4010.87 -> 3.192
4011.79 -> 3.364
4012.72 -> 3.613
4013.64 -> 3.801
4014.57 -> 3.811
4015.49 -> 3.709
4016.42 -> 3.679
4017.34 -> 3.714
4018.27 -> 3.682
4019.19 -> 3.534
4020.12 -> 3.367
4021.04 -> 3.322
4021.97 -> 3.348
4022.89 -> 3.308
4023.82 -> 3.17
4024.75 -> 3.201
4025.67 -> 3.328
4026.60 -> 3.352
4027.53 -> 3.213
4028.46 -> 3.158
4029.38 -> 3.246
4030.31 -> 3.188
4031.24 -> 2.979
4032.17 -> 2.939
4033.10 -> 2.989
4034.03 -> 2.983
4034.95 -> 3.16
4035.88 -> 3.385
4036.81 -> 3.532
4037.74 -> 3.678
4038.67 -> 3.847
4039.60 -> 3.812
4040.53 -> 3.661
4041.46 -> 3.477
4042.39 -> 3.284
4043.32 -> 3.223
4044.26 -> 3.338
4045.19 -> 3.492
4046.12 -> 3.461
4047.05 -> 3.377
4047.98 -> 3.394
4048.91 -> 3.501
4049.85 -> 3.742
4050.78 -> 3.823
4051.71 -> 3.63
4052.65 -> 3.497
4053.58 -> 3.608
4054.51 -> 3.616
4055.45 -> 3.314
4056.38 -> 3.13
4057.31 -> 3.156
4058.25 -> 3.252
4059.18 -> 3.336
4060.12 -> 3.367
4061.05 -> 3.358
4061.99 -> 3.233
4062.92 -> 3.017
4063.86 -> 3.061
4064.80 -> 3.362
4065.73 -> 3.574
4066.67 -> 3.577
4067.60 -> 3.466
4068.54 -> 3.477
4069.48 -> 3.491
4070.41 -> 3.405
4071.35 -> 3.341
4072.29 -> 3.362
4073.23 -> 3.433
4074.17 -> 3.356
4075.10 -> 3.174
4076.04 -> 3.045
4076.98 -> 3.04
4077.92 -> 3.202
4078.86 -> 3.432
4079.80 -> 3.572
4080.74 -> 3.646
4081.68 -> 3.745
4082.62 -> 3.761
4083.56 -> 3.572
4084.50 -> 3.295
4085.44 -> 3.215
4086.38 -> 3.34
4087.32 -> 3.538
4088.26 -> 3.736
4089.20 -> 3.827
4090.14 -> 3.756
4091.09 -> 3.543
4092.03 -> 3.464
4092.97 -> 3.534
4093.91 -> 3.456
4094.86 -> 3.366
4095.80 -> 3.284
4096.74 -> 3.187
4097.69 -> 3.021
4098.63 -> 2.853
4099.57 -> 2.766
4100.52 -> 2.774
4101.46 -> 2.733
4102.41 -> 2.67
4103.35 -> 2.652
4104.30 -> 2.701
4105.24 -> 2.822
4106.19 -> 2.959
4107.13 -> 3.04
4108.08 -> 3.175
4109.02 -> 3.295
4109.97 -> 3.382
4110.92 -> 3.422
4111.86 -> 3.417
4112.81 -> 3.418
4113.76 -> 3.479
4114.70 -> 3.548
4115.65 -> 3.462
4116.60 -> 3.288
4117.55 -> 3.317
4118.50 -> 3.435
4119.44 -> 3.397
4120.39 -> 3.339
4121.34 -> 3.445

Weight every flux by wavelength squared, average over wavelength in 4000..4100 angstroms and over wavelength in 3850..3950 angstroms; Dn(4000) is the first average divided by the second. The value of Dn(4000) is 1.70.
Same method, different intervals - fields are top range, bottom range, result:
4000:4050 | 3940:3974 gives 1.71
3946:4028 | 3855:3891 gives 1.39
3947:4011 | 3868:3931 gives 1.18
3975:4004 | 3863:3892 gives 1.46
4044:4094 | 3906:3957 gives 1.70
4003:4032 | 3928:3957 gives 1.79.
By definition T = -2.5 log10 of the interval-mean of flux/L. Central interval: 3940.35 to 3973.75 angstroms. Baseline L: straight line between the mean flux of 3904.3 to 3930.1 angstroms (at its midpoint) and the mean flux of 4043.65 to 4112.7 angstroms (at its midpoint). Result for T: 0.26 mag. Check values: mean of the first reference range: 2.36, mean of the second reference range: 3.33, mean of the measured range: 2.04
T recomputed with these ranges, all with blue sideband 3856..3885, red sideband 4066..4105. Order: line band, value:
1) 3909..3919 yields -0.14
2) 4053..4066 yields -0.05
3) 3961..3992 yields 0.25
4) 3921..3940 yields 0.48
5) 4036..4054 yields -0.15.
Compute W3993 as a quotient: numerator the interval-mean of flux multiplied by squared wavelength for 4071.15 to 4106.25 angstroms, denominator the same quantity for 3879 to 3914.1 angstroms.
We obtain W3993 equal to 1.57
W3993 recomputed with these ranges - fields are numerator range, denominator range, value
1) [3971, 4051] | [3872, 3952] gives 1.53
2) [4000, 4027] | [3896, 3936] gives 1.63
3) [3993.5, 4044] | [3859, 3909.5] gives 1.61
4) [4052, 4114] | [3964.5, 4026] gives 1.21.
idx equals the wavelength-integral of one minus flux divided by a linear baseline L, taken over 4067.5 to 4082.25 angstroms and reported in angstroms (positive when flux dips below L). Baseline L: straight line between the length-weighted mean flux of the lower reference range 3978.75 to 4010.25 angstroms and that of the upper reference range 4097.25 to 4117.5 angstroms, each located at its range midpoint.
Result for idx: -1.5 angstroms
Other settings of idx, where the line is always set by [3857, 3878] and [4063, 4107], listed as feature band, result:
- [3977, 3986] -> 0.4 angstroms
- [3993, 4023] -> -4.5 angstroms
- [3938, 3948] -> 1.8 angstroms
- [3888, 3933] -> 2.2 angstroms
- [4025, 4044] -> -1.8 angstroms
